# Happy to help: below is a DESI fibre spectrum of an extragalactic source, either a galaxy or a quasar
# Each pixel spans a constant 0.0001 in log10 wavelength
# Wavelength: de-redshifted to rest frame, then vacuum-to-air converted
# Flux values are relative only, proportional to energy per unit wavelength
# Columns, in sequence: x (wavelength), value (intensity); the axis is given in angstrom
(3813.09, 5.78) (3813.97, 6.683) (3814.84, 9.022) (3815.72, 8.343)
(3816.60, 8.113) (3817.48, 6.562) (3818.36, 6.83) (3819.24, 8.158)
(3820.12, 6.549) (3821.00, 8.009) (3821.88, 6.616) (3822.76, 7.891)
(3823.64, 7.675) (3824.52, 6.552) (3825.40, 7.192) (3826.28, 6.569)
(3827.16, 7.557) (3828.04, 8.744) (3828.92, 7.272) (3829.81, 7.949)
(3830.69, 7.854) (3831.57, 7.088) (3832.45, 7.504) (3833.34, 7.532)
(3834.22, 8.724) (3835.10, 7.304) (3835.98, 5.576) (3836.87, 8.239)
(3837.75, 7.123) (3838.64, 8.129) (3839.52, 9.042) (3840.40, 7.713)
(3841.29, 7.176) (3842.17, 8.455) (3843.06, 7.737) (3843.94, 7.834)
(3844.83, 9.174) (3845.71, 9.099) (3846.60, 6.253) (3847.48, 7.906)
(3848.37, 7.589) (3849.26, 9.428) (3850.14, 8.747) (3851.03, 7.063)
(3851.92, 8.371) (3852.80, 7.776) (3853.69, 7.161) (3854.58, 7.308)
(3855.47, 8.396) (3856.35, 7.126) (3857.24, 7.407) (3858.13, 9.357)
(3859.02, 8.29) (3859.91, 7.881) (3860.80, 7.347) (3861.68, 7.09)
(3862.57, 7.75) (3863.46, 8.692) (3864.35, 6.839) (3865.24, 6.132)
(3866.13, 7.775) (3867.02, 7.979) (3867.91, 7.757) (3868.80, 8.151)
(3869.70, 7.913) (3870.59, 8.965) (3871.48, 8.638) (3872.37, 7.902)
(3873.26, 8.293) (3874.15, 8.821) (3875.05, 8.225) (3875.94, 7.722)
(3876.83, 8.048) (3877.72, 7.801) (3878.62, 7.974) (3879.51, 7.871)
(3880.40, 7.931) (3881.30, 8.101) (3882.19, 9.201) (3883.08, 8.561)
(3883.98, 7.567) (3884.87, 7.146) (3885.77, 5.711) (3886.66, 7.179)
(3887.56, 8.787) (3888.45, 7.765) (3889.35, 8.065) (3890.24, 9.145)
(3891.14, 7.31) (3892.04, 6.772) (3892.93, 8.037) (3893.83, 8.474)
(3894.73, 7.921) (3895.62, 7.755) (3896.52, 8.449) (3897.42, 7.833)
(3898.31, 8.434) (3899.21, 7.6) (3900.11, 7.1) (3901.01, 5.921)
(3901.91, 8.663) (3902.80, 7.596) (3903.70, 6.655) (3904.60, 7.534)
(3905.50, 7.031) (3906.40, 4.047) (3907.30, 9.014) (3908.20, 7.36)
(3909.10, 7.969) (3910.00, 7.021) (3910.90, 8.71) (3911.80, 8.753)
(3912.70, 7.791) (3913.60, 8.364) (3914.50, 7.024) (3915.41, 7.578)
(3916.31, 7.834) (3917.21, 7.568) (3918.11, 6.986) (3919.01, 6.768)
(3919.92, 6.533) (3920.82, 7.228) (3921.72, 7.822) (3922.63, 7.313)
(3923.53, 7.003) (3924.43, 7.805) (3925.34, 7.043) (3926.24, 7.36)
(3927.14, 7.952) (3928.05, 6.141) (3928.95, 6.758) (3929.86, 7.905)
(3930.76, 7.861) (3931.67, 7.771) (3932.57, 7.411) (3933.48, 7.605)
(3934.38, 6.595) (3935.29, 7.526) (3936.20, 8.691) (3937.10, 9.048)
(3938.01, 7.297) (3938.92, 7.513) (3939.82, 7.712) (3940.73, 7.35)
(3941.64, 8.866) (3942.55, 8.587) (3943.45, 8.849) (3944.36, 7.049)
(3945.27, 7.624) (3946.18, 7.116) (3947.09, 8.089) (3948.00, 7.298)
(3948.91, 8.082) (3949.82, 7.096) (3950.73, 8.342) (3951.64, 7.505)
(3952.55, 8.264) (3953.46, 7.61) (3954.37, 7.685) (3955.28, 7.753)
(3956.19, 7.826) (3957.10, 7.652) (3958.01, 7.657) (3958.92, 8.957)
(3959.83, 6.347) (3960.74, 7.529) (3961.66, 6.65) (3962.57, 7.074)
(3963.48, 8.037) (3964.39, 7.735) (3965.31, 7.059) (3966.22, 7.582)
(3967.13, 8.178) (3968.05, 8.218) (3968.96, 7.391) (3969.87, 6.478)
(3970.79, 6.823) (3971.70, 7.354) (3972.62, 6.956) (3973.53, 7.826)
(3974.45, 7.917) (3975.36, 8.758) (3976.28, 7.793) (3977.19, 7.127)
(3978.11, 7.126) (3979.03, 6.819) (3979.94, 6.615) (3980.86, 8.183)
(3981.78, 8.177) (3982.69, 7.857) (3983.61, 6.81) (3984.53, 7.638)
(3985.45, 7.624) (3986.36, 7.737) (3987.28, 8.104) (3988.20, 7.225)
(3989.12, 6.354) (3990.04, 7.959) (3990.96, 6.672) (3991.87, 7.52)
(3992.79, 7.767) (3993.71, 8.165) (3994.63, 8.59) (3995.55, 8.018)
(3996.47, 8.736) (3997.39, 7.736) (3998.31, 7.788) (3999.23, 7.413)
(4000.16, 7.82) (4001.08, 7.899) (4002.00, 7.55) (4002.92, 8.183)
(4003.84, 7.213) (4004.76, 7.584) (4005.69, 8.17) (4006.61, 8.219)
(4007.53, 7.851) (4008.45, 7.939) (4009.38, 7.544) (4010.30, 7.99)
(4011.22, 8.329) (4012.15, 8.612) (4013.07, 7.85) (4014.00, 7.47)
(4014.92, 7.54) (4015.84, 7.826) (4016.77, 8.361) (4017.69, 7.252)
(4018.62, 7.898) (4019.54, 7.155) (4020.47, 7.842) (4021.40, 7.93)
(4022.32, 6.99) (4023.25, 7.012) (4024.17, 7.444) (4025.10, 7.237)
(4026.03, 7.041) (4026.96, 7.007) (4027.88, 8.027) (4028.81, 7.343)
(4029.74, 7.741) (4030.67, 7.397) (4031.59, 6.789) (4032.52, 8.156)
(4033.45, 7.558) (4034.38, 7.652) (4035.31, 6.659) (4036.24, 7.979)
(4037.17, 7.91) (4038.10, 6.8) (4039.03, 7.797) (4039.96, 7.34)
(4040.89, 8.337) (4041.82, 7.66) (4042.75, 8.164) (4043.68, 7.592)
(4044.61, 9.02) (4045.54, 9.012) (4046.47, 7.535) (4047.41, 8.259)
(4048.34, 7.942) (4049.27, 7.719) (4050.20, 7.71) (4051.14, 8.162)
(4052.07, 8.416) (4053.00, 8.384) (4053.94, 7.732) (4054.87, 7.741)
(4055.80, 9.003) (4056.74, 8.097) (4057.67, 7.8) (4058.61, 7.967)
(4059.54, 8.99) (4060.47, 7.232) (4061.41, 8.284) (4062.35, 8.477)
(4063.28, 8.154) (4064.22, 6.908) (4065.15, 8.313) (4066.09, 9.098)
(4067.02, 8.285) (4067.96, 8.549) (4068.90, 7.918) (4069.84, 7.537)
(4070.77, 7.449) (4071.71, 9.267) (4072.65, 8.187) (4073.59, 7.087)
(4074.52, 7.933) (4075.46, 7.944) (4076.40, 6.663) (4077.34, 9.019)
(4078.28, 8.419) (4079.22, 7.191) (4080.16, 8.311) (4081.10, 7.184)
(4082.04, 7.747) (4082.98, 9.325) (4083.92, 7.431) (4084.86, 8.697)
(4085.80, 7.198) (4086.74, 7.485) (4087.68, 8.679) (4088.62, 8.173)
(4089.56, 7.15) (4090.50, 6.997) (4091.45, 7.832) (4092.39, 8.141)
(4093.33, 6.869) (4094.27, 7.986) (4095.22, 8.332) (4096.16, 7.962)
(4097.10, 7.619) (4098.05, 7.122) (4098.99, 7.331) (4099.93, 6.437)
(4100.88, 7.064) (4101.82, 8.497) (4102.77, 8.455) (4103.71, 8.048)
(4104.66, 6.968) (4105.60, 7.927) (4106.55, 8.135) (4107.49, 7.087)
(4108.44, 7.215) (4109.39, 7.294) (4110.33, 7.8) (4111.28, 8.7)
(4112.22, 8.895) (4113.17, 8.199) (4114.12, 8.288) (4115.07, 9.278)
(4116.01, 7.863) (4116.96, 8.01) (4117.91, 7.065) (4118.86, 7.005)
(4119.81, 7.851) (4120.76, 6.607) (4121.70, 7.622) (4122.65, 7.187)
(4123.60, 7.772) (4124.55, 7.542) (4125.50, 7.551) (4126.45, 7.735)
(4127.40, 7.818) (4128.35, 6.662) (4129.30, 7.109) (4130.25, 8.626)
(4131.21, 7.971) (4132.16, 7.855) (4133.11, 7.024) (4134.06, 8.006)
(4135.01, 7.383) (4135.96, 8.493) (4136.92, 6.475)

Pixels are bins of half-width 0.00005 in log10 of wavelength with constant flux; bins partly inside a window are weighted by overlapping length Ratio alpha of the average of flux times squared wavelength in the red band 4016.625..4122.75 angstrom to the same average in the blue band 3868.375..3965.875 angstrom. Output 1.10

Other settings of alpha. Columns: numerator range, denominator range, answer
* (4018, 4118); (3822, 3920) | 1.12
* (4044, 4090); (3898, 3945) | 1.15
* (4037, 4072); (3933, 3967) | 1.10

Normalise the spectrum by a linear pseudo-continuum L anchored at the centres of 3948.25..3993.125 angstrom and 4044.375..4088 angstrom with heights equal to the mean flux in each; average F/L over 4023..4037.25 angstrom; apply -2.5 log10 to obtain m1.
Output 0.062 mag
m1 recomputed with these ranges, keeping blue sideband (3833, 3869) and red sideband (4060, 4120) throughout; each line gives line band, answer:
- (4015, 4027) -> 0.05 mag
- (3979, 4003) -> 0.02 mag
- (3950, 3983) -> 0.04 mag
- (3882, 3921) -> 0.03 mag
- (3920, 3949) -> 0.03 mag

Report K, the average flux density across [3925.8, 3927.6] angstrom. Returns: 7.65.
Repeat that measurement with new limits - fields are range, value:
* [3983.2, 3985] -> 7.22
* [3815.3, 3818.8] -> 7.45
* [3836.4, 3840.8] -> 8.04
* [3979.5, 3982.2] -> 7.64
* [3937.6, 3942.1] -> 7.75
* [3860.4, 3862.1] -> 7.26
